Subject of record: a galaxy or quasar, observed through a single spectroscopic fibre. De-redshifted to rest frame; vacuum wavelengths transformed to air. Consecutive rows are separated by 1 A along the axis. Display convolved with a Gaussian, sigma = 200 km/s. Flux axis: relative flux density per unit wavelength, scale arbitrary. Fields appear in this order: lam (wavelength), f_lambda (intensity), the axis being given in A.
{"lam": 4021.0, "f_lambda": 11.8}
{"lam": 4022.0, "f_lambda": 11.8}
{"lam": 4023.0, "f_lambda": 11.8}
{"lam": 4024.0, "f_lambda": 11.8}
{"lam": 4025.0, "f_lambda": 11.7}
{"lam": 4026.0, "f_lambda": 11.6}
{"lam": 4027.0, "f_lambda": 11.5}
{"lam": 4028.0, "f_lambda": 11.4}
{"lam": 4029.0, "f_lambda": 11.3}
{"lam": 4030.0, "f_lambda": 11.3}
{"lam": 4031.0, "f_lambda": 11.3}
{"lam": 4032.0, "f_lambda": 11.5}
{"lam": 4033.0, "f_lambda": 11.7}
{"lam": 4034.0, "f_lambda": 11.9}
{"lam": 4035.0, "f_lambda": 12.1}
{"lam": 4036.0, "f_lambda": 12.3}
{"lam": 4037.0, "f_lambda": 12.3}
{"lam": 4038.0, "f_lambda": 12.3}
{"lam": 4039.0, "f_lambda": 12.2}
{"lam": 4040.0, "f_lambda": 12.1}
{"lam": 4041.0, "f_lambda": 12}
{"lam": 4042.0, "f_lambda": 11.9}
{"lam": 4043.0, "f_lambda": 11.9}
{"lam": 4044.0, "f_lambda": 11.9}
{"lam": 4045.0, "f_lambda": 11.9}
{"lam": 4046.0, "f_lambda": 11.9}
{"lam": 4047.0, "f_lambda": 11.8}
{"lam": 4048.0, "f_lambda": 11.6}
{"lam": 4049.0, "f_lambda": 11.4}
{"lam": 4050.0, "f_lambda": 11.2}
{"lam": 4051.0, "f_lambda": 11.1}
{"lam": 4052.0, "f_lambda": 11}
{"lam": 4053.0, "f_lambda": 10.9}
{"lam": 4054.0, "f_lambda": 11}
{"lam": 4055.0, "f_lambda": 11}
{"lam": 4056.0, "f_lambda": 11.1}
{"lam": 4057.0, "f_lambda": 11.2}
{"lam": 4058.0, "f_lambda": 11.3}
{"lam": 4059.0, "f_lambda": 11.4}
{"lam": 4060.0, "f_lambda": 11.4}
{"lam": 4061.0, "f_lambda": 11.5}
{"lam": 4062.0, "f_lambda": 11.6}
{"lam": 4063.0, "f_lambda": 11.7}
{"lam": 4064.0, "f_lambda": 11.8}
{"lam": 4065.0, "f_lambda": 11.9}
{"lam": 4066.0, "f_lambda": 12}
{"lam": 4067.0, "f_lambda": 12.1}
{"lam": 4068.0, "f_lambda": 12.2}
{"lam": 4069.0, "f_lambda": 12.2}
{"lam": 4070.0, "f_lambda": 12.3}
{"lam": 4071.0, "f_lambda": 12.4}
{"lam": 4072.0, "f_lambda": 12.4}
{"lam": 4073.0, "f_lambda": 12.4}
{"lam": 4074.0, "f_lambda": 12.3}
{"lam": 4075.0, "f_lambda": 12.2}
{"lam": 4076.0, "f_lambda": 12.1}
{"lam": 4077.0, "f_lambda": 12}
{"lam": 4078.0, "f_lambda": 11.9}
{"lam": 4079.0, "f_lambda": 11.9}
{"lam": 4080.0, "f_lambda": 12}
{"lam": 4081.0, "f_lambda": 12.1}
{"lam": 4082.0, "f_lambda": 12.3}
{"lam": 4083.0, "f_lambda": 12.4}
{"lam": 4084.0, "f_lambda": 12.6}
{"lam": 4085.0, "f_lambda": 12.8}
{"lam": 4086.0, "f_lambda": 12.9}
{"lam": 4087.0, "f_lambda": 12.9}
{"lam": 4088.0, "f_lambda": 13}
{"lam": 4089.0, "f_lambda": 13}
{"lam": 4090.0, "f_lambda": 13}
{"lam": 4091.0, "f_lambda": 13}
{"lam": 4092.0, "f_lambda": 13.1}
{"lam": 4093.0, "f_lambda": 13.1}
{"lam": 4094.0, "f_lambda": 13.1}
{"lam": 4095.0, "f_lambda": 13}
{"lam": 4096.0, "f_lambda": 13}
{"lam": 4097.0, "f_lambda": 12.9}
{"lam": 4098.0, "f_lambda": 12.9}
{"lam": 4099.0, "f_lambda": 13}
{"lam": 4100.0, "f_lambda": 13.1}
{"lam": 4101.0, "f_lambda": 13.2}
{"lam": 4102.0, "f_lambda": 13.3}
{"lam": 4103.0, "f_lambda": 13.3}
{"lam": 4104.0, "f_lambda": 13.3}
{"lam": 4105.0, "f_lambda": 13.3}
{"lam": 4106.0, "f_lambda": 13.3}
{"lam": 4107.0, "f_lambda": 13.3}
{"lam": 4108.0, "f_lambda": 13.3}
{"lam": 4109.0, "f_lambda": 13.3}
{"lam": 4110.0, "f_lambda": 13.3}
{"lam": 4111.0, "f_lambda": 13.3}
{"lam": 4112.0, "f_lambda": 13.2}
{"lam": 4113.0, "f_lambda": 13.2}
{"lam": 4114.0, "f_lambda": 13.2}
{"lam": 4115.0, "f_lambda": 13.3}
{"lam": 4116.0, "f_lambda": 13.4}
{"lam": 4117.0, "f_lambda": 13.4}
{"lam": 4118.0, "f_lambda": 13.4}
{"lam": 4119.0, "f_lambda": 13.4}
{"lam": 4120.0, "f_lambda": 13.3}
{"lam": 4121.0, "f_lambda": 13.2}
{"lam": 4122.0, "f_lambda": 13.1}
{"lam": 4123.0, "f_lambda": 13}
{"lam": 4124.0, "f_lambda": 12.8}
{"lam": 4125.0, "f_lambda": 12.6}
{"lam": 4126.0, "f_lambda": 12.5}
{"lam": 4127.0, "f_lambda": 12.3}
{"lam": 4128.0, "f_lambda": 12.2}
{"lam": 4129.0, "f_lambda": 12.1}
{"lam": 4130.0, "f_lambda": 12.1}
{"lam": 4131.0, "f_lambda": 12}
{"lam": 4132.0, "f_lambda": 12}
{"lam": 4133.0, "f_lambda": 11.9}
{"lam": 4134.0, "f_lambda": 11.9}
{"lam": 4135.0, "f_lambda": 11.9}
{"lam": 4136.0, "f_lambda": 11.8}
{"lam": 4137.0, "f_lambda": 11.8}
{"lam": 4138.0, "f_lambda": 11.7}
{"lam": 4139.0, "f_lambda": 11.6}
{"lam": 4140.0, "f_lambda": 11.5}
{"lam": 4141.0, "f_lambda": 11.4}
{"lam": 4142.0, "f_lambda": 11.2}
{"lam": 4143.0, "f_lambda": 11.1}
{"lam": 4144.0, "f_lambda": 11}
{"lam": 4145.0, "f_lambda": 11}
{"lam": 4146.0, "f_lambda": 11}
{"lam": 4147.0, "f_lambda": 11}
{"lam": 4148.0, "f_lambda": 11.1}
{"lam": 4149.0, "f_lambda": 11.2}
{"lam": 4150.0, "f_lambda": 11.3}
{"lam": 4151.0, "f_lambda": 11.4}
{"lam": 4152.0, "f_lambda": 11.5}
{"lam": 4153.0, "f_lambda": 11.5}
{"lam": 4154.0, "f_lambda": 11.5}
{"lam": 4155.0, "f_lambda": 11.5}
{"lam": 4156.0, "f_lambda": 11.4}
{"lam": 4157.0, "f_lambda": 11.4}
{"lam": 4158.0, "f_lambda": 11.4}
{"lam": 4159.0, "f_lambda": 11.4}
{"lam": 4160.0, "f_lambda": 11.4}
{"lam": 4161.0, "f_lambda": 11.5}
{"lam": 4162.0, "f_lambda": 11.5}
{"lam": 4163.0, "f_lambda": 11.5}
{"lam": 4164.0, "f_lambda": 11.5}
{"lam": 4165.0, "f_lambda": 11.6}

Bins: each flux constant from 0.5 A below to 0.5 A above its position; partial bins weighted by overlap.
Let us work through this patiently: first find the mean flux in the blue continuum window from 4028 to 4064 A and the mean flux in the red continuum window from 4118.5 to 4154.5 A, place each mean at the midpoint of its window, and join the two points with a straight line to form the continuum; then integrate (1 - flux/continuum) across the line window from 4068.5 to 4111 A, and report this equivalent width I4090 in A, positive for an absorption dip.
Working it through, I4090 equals -3.7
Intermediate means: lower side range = 11.6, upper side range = 11.9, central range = 12.8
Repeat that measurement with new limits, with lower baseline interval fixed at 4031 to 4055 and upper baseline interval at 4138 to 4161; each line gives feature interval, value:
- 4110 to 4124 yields -2.2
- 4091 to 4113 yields -3.2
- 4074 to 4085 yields -0.6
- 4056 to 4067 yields 0.1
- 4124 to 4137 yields -0.8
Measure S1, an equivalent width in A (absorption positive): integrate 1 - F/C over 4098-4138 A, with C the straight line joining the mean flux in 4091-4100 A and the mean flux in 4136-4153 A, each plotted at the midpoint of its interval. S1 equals -2.0 A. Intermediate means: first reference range 13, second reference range 11.3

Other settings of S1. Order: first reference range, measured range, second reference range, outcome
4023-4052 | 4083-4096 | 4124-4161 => -1.4 A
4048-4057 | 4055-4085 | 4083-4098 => 0.0 A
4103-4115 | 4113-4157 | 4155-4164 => 1.1 A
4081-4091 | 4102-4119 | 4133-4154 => -1.6 A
